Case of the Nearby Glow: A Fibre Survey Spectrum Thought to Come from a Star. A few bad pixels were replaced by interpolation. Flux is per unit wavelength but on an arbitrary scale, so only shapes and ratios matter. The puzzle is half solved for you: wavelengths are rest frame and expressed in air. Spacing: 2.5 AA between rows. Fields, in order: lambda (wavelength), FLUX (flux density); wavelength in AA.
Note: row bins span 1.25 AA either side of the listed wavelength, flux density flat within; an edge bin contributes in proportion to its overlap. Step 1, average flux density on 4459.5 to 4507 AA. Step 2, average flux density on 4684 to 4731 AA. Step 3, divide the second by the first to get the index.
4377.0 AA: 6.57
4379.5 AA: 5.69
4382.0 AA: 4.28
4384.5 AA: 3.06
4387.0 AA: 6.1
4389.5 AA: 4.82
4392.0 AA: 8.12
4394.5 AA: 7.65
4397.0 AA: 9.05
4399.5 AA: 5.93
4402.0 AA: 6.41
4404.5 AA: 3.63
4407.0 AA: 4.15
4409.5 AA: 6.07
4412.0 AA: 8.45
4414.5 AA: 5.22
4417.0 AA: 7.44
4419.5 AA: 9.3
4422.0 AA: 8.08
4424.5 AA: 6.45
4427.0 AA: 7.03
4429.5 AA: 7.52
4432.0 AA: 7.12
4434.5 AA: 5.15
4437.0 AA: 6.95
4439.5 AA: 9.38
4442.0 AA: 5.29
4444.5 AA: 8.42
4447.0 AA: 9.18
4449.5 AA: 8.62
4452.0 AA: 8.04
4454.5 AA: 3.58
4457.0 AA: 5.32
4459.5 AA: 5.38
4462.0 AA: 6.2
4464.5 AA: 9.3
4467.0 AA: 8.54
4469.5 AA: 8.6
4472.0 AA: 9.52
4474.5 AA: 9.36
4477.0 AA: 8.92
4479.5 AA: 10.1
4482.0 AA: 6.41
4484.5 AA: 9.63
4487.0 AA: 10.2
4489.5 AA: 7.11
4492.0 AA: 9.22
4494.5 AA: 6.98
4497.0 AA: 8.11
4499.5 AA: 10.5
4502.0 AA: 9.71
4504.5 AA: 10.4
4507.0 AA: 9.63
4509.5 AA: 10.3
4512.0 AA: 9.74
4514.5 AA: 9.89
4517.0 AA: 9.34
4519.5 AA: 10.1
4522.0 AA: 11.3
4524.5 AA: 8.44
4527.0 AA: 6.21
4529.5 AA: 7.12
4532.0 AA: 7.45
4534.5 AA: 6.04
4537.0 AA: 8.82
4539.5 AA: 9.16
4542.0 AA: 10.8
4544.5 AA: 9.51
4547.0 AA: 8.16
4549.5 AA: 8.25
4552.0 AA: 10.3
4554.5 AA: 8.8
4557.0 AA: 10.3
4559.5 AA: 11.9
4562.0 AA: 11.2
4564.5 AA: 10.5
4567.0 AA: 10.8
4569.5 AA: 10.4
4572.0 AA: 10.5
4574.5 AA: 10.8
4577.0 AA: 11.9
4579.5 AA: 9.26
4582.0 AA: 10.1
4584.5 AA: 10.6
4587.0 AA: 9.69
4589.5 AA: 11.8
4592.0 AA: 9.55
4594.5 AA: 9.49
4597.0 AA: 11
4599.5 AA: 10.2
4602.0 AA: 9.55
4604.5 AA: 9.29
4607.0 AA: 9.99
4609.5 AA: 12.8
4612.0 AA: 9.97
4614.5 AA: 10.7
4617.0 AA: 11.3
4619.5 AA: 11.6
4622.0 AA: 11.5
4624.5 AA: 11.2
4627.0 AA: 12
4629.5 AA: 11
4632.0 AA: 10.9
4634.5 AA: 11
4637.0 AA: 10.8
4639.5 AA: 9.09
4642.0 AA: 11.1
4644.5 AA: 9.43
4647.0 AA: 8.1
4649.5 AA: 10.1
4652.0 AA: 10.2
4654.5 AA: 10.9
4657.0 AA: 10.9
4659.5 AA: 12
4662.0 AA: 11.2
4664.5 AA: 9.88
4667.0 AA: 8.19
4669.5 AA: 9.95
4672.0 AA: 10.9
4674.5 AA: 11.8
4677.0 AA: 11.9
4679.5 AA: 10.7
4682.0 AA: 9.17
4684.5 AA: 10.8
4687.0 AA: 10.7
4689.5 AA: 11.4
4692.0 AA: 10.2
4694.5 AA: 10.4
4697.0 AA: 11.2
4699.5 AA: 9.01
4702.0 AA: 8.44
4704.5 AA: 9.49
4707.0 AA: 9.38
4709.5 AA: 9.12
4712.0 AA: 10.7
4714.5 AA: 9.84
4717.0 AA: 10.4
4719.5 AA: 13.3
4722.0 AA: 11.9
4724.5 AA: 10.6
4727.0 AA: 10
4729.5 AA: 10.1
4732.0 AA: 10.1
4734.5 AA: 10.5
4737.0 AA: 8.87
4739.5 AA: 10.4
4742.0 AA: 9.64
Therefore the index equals 1.2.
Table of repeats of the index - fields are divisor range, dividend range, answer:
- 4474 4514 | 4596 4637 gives 1.19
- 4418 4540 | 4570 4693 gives 1.28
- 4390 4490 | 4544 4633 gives 1.41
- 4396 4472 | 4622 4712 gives 1.48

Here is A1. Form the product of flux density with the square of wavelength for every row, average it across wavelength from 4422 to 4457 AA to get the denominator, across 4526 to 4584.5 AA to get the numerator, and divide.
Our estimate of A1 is 1.41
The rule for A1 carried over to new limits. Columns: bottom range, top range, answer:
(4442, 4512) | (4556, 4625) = 1.33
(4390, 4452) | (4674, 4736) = 1.66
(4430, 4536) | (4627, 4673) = 1.35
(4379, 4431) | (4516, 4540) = 1.38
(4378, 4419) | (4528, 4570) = 1.65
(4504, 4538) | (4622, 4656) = 1.24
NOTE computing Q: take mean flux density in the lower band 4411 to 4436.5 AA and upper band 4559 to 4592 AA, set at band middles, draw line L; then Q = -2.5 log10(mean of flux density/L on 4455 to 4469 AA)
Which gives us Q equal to 0.18 mag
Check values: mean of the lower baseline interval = 7.16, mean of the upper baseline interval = 10.7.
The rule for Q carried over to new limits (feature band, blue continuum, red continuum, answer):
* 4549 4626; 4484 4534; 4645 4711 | -0.102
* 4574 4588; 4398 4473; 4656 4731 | -0.162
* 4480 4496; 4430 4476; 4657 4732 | -0.062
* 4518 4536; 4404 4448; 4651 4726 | 0.026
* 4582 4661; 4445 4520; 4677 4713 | -0.107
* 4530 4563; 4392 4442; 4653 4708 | -0.073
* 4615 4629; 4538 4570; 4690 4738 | -0.138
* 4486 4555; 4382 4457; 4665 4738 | -0.128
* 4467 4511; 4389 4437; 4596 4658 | -0.123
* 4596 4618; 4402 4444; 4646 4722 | -0.134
